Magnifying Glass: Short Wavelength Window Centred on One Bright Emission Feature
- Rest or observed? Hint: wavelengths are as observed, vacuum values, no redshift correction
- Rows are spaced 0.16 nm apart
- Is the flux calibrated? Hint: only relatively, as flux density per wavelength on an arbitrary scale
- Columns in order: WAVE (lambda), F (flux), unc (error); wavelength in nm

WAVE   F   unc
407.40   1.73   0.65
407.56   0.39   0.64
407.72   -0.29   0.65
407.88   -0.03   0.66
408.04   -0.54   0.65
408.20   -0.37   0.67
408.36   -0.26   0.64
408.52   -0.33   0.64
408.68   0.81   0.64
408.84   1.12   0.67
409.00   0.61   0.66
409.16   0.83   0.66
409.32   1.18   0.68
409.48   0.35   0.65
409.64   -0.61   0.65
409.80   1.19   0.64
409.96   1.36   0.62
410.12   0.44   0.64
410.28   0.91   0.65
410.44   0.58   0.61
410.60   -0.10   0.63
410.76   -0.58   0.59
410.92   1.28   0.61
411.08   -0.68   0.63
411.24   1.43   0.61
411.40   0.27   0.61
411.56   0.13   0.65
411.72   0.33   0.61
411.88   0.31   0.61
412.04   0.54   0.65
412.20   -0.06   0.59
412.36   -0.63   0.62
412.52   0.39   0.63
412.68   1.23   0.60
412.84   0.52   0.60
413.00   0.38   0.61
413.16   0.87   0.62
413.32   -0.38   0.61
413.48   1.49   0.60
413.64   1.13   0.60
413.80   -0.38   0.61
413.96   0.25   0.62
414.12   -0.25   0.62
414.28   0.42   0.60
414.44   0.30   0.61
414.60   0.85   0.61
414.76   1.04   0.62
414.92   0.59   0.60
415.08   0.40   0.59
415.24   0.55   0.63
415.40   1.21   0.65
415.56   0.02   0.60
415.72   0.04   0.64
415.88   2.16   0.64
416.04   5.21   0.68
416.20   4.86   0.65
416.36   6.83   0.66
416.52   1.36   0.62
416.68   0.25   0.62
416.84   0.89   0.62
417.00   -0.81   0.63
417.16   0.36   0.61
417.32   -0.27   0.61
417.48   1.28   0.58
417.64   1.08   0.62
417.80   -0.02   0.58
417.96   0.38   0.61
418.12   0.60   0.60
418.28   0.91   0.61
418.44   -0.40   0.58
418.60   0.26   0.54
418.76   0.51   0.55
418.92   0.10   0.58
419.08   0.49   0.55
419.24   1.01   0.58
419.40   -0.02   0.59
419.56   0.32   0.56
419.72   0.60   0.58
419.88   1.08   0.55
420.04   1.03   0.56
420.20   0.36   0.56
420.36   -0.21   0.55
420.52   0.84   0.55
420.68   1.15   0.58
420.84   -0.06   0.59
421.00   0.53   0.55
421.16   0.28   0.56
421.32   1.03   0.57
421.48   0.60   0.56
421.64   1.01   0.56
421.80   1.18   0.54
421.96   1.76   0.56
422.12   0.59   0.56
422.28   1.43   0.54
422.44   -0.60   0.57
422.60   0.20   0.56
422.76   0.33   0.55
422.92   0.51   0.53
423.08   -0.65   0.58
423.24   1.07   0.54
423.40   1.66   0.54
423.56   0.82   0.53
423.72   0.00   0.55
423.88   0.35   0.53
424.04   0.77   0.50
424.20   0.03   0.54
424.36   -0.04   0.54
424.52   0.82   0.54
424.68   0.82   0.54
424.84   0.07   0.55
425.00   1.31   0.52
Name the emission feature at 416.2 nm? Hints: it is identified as [O II]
